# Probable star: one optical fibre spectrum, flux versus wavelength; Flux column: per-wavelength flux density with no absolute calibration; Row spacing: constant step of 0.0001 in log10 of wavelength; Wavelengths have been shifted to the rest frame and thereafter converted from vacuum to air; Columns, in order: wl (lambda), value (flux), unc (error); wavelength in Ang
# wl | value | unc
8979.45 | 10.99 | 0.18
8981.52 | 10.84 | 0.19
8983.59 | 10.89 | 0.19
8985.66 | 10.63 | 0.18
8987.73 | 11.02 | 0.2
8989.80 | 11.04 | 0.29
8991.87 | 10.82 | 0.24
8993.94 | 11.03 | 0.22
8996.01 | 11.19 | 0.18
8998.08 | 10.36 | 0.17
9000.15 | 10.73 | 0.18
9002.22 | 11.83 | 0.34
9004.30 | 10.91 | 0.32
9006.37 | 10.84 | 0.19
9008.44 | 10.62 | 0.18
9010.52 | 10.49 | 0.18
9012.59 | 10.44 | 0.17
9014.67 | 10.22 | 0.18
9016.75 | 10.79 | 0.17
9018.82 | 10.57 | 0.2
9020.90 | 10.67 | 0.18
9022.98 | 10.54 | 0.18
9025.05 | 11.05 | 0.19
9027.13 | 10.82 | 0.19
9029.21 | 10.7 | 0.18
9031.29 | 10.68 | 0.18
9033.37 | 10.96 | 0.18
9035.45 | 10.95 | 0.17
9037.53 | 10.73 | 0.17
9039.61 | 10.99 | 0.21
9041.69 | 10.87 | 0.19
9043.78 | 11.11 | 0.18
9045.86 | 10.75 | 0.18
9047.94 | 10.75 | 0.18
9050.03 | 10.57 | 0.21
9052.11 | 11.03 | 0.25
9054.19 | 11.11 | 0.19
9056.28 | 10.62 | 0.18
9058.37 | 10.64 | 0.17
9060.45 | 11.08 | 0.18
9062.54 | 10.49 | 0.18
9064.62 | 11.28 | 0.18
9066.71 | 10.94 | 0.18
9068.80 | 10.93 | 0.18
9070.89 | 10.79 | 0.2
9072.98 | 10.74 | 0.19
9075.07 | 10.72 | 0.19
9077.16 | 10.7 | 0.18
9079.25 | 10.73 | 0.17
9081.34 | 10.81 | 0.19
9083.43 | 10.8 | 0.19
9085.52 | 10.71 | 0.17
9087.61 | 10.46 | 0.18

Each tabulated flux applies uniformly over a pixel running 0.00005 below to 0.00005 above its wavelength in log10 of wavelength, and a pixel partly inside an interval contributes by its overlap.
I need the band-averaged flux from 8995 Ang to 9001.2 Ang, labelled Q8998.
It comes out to 10.8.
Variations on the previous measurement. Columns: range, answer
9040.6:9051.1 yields 10.8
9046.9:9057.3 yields 10.8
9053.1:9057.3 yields 10.9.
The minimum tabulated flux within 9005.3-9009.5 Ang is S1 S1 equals 10.62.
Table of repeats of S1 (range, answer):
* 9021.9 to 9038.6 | 10.54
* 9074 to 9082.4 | 10.7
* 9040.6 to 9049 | 10.75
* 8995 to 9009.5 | 10.36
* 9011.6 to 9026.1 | 10.22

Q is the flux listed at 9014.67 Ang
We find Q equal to 10.22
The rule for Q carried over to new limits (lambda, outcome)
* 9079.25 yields 10.73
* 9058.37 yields 10.64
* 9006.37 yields 10.84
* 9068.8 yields 10.93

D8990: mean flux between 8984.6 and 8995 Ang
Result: 10.9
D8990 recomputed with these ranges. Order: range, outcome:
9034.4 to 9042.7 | 10.9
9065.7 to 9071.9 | 10.9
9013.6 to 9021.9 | 10.6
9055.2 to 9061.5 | 10.8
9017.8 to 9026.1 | 10.7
